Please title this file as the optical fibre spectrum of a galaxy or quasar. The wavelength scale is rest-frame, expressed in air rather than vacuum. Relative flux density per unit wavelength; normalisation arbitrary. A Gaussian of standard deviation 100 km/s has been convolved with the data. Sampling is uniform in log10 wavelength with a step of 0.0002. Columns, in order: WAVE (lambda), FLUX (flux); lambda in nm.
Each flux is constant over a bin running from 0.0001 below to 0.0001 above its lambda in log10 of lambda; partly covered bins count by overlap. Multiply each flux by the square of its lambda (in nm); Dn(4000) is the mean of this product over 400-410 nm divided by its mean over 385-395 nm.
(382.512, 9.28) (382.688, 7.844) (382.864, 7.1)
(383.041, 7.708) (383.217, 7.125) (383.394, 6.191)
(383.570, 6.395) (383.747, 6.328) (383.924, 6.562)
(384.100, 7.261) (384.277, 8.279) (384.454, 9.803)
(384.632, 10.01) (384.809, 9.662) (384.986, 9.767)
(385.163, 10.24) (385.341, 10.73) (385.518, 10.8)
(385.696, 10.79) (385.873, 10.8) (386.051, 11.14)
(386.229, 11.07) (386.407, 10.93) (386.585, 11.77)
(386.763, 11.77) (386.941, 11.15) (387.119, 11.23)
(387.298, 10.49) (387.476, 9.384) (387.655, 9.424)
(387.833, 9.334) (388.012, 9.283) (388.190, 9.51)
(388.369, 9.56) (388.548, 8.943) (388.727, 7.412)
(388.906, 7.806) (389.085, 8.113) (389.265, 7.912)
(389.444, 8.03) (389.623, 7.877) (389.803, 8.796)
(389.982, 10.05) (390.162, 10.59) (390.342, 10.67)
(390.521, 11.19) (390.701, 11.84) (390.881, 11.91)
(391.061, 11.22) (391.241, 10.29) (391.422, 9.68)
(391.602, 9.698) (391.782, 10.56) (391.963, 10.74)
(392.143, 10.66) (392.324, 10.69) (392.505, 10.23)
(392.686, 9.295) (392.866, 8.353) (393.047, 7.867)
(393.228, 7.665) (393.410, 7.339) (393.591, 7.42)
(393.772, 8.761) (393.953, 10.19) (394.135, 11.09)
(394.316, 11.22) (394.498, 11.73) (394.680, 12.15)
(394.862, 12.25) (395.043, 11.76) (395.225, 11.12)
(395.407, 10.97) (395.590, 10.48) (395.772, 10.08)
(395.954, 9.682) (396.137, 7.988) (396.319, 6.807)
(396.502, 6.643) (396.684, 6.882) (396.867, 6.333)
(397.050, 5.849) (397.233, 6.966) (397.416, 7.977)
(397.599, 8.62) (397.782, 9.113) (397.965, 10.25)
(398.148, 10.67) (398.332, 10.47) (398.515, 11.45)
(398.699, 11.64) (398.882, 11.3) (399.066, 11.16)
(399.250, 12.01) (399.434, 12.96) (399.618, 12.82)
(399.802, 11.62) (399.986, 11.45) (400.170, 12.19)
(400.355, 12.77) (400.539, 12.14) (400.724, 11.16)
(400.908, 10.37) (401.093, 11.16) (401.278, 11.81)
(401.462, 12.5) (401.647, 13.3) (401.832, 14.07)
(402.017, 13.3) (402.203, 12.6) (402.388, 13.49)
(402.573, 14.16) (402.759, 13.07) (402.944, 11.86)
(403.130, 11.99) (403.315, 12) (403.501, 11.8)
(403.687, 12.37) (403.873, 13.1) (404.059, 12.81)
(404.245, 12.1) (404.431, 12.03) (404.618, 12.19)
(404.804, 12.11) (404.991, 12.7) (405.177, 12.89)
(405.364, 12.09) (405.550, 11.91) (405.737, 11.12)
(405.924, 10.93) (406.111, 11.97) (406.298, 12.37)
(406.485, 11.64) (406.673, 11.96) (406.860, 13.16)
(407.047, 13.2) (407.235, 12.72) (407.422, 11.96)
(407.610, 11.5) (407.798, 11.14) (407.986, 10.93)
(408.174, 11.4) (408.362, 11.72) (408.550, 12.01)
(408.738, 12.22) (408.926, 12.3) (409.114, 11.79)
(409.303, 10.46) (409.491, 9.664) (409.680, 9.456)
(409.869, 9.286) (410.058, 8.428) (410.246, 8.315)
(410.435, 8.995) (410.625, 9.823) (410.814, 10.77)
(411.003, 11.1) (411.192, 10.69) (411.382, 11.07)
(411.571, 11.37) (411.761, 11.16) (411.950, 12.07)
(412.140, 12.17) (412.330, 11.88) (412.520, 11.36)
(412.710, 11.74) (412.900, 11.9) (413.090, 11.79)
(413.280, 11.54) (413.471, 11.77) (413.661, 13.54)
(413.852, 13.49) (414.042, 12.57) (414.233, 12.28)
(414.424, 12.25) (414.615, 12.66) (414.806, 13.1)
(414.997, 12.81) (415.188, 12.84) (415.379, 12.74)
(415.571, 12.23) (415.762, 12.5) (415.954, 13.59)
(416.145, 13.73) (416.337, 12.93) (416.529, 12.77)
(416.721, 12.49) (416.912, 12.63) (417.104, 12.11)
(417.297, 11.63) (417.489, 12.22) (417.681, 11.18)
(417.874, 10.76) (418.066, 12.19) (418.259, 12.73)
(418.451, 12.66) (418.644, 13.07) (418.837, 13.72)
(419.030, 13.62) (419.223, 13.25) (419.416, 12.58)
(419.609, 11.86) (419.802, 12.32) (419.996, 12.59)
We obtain 1.3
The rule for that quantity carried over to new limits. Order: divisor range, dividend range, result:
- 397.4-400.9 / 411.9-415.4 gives 1.18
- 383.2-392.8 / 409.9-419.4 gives 1.42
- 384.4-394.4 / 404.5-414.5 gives 1.29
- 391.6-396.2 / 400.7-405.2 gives 1.30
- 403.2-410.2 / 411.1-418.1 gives 1.09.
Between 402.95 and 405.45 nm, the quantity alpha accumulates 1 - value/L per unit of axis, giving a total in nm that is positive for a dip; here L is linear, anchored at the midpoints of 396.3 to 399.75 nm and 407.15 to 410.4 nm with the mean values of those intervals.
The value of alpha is -0.49 nm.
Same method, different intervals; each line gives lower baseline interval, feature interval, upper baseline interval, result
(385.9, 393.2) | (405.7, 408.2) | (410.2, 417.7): -0.111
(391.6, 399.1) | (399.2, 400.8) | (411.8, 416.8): -0.290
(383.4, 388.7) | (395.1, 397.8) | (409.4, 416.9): 0.528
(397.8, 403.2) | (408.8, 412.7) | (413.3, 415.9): 0.574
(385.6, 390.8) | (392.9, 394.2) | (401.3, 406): 0.270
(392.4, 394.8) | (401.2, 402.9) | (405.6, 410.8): -0.434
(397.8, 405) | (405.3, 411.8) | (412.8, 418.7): 0.595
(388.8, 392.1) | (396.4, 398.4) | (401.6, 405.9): 0.557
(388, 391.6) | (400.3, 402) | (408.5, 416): -0.262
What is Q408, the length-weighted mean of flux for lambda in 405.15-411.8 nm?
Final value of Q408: 11.2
